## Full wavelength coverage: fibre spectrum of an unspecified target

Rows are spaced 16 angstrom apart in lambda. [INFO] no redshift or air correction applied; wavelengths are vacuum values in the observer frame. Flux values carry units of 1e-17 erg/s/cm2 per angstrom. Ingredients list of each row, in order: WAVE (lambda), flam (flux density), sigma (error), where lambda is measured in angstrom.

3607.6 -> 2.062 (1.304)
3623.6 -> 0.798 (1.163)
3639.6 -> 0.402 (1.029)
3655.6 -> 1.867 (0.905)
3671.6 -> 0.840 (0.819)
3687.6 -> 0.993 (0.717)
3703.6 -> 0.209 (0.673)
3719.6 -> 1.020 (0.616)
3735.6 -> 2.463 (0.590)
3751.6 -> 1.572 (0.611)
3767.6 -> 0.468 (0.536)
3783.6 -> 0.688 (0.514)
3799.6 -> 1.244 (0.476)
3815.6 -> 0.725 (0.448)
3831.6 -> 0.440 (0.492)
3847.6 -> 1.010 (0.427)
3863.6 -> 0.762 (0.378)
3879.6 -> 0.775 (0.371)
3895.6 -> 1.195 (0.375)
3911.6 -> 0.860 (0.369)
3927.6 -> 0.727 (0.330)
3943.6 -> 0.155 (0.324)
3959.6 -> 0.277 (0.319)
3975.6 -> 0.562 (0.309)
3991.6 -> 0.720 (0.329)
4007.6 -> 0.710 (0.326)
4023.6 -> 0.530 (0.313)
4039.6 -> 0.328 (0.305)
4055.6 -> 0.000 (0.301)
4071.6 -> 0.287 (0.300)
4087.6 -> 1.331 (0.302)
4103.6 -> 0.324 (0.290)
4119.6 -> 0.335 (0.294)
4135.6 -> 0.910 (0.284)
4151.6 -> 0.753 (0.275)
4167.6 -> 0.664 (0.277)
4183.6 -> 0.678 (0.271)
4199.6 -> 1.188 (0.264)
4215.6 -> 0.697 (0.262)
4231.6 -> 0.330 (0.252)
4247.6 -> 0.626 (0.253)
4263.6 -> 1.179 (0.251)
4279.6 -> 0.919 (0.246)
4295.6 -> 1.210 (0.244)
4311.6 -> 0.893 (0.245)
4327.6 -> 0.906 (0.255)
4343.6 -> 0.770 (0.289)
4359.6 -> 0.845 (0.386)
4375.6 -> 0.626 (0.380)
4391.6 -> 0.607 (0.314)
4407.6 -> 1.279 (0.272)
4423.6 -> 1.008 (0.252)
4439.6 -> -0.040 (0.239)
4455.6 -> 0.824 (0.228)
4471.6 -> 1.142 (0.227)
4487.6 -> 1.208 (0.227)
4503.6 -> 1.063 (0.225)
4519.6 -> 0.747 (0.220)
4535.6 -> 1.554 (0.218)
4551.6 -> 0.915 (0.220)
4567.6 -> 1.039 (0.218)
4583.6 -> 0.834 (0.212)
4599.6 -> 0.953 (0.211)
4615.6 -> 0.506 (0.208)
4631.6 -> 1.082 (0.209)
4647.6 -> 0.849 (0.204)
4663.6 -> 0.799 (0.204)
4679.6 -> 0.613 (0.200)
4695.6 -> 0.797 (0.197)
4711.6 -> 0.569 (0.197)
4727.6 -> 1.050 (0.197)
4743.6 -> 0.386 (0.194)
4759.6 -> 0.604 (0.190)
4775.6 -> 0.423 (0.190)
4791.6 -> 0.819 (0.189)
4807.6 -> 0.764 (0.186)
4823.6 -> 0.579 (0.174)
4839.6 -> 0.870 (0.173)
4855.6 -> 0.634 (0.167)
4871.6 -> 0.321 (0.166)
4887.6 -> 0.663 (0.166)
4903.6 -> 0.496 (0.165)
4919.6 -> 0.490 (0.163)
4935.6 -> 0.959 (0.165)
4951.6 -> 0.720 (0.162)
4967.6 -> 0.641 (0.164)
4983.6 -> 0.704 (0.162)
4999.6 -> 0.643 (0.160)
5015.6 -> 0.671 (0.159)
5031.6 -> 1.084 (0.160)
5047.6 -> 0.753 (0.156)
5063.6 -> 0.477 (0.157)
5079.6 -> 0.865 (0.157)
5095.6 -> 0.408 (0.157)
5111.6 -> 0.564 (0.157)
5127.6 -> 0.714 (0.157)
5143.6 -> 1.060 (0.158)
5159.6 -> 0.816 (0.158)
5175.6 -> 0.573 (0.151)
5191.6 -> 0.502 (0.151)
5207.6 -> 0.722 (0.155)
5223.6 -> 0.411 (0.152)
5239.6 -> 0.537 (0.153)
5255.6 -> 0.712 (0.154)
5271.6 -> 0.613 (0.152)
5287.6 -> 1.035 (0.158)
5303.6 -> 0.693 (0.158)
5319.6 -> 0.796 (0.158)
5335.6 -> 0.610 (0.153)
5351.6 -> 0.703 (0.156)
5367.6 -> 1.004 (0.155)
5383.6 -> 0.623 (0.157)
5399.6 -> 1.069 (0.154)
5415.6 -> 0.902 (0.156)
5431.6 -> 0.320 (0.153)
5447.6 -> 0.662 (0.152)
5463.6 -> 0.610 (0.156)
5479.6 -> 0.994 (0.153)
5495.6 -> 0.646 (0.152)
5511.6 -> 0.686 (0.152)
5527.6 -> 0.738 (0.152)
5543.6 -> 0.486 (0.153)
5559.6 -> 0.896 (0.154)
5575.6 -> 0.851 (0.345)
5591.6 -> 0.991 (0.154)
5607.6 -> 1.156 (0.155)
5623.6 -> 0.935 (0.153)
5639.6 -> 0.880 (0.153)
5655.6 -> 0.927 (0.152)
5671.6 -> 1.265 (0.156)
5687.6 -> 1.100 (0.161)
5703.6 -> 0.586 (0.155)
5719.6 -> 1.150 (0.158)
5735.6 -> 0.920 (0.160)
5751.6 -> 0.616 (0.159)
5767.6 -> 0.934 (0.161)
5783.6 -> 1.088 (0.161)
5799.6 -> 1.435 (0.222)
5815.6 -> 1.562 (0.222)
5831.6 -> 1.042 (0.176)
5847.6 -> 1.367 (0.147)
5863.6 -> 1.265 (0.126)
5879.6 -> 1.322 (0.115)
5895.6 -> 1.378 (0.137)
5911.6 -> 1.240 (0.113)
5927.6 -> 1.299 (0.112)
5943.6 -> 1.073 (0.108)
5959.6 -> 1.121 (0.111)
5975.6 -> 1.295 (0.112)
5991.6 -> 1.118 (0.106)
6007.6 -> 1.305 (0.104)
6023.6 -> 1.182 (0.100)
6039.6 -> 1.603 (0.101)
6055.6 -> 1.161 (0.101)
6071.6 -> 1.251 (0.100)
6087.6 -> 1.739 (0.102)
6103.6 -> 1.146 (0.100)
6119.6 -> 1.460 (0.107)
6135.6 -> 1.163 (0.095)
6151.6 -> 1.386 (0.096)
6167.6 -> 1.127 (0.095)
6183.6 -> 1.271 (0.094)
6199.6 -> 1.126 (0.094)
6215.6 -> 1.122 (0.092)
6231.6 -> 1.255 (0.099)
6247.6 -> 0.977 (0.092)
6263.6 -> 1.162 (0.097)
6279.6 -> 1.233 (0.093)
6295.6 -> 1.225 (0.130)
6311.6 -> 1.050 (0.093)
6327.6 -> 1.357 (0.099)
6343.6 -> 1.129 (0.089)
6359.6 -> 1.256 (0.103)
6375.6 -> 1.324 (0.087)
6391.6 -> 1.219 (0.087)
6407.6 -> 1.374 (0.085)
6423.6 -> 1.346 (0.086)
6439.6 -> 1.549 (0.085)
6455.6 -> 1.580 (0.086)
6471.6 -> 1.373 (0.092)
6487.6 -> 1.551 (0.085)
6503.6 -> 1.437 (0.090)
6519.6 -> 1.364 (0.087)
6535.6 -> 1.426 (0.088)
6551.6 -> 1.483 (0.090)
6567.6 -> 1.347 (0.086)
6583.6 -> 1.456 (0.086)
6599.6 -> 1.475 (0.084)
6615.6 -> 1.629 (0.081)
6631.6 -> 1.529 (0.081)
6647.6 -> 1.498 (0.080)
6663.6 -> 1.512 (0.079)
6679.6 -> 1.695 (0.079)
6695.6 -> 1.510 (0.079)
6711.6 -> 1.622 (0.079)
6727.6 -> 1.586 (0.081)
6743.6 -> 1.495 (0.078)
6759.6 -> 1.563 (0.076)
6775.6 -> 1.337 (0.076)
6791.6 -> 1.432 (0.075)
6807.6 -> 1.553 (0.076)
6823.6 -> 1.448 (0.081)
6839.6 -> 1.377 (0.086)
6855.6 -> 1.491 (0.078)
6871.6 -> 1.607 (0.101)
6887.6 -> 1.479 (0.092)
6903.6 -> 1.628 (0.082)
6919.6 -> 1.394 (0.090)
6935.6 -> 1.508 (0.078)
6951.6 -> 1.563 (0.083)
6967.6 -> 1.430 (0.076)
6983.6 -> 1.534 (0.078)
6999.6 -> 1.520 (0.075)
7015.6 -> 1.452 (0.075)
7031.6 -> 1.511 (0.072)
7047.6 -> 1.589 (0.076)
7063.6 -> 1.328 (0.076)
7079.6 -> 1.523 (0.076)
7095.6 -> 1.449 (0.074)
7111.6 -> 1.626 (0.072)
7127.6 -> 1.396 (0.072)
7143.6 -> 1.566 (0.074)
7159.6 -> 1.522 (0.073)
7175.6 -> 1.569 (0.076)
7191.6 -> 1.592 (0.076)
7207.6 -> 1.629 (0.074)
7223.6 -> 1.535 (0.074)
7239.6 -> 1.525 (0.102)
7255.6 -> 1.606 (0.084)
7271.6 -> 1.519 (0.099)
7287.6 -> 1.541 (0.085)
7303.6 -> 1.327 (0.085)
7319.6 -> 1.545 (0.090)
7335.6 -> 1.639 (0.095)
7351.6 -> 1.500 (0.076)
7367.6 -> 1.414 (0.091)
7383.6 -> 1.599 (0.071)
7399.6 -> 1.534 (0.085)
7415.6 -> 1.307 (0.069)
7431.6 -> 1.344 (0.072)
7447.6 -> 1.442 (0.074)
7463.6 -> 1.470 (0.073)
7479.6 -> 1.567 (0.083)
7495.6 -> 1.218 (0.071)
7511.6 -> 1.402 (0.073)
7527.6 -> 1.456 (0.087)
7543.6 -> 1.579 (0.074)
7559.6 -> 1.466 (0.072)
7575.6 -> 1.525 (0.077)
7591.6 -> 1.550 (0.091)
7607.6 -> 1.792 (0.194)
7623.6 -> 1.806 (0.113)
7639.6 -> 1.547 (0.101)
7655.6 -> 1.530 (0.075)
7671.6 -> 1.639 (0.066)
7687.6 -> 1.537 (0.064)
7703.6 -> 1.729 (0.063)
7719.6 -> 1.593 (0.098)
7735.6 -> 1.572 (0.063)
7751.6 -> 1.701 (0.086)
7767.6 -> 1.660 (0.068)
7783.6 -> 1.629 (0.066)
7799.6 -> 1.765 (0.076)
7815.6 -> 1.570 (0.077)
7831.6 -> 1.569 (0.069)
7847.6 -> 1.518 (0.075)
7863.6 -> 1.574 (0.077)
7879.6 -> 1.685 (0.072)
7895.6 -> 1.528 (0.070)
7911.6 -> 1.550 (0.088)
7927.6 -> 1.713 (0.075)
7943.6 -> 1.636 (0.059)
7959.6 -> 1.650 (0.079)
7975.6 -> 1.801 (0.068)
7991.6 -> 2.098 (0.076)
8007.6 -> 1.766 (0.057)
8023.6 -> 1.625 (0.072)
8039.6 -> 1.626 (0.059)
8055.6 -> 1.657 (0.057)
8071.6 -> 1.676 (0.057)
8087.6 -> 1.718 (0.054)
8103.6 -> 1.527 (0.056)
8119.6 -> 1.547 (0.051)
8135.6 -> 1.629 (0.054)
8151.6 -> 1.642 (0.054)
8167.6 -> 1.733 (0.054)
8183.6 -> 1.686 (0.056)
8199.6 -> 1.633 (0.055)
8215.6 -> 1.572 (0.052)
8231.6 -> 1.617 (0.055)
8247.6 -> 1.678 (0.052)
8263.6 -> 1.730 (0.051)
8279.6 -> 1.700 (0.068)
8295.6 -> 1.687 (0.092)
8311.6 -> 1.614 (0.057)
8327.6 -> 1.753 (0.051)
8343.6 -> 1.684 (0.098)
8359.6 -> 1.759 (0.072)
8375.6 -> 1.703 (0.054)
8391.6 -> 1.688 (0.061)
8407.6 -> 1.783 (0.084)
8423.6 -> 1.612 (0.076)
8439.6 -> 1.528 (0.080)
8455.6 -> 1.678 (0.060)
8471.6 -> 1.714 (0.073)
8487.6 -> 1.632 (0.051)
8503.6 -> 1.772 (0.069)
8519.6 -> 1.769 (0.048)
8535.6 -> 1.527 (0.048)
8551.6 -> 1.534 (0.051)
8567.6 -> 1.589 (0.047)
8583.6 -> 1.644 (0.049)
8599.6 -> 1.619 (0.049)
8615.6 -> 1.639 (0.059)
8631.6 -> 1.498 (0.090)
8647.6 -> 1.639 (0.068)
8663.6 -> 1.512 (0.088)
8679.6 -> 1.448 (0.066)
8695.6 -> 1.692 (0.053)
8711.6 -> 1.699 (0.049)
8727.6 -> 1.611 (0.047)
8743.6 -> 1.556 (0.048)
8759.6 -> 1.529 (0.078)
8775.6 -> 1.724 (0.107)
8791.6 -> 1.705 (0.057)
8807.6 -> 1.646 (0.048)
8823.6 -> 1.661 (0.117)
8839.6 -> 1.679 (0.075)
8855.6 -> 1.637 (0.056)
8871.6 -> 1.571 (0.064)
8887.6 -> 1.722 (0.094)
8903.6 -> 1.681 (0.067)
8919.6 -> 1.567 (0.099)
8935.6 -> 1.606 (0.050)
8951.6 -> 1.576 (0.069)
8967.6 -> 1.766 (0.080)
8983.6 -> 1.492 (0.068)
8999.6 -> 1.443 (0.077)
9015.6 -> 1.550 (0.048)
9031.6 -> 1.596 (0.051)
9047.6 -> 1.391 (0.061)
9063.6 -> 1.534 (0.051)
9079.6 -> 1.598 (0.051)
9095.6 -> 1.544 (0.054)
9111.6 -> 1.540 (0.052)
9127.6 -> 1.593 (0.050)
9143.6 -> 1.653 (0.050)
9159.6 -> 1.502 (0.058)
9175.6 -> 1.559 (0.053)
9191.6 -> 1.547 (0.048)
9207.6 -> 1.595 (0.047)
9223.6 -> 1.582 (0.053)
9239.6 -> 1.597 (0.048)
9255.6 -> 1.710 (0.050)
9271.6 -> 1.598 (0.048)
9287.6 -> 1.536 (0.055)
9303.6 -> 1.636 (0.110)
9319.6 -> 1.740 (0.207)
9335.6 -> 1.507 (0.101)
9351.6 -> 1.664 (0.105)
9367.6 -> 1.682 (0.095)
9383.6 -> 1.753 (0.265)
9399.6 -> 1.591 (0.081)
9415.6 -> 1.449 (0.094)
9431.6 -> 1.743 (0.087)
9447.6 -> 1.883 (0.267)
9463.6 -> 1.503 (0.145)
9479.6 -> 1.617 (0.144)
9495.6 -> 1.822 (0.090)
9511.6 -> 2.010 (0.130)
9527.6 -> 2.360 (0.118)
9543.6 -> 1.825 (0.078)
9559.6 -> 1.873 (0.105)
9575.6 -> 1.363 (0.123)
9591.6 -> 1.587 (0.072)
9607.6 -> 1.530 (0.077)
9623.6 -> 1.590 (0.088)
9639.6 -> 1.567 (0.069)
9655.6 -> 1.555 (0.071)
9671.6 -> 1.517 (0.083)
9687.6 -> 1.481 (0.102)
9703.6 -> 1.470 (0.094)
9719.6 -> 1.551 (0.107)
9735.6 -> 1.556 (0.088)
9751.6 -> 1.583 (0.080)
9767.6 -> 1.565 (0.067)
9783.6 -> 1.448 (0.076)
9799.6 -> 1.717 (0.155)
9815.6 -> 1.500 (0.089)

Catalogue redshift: 0.45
